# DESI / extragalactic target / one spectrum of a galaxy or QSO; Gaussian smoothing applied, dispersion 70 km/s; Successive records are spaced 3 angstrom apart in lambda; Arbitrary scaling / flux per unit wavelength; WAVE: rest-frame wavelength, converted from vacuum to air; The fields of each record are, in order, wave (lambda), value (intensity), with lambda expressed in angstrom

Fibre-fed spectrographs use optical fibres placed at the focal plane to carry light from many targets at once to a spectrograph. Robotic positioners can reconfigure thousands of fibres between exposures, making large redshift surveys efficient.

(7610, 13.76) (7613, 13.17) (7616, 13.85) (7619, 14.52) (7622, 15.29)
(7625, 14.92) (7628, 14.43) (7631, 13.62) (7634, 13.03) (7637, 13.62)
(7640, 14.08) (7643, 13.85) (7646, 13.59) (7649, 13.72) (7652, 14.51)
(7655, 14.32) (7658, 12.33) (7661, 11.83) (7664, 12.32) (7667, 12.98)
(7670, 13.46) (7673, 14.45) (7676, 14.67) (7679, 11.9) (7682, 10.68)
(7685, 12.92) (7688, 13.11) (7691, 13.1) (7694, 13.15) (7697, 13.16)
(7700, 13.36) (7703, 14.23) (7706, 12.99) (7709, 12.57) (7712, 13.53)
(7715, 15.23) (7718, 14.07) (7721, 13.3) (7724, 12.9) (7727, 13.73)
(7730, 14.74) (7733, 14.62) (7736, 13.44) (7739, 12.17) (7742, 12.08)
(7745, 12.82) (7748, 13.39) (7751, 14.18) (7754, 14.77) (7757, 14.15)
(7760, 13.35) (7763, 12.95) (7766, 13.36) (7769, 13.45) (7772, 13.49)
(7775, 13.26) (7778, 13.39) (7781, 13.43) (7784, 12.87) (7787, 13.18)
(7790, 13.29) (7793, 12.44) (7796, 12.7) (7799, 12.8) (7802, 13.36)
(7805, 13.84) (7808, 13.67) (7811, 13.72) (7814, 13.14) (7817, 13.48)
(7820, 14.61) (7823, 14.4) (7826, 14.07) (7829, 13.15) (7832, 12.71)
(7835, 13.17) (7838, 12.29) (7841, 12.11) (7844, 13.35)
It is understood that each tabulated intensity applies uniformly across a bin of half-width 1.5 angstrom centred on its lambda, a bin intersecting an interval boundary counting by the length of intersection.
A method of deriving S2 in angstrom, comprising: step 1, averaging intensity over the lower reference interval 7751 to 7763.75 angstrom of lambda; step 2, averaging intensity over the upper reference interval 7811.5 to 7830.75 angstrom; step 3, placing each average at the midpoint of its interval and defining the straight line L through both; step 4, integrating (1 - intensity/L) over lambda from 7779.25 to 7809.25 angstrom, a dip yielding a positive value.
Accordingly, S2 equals 1.5 angstrom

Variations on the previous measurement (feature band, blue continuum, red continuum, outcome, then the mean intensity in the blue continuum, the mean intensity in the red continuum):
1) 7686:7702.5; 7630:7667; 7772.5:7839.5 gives 0.16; 13.4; 13.3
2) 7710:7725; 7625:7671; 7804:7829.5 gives -0.19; 13.5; 13.8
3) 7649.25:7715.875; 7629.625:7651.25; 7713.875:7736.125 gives 3.06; 13.7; 14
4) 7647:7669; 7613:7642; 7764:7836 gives 1.27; 14.1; 13.4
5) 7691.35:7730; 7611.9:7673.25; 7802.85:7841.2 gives 0.15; 13.7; 13.5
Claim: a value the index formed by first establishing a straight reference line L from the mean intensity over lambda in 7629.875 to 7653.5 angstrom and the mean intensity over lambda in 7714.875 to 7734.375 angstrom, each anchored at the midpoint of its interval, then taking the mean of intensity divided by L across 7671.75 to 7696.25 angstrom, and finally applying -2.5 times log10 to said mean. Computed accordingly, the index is 0.07 mag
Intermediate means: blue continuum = 13.8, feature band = 13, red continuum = 14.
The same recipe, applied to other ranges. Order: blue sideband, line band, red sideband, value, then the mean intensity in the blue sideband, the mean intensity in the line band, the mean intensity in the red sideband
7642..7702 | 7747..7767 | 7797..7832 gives -0.03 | 13.2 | 13.8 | 13.6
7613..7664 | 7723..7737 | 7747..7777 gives -0.02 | 13.8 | 13.9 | 13.6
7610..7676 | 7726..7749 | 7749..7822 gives 0.02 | 13.7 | 13.4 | 13.5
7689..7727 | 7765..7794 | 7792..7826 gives 0.02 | 13.5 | 13.2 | 13.5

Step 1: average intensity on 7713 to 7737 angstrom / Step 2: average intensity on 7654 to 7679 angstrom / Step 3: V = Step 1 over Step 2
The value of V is 1.1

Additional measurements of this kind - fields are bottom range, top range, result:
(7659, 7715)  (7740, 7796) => 1.02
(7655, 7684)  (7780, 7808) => 1.02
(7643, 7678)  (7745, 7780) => 1.01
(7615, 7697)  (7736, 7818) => 0.99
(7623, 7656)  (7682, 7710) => 0.93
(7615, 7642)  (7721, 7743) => 0.95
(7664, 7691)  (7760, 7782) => 1.03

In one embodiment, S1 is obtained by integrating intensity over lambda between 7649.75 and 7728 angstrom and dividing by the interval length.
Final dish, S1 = 13.3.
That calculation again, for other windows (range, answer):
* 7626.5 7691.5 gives 13.3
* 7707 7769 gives 13.6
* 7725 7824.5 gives 13.5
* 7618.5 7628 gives 14.9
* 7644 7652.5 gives 13.9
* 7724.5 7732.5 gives 14.1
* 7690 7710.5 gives 13.2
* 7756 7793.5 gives 13.3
